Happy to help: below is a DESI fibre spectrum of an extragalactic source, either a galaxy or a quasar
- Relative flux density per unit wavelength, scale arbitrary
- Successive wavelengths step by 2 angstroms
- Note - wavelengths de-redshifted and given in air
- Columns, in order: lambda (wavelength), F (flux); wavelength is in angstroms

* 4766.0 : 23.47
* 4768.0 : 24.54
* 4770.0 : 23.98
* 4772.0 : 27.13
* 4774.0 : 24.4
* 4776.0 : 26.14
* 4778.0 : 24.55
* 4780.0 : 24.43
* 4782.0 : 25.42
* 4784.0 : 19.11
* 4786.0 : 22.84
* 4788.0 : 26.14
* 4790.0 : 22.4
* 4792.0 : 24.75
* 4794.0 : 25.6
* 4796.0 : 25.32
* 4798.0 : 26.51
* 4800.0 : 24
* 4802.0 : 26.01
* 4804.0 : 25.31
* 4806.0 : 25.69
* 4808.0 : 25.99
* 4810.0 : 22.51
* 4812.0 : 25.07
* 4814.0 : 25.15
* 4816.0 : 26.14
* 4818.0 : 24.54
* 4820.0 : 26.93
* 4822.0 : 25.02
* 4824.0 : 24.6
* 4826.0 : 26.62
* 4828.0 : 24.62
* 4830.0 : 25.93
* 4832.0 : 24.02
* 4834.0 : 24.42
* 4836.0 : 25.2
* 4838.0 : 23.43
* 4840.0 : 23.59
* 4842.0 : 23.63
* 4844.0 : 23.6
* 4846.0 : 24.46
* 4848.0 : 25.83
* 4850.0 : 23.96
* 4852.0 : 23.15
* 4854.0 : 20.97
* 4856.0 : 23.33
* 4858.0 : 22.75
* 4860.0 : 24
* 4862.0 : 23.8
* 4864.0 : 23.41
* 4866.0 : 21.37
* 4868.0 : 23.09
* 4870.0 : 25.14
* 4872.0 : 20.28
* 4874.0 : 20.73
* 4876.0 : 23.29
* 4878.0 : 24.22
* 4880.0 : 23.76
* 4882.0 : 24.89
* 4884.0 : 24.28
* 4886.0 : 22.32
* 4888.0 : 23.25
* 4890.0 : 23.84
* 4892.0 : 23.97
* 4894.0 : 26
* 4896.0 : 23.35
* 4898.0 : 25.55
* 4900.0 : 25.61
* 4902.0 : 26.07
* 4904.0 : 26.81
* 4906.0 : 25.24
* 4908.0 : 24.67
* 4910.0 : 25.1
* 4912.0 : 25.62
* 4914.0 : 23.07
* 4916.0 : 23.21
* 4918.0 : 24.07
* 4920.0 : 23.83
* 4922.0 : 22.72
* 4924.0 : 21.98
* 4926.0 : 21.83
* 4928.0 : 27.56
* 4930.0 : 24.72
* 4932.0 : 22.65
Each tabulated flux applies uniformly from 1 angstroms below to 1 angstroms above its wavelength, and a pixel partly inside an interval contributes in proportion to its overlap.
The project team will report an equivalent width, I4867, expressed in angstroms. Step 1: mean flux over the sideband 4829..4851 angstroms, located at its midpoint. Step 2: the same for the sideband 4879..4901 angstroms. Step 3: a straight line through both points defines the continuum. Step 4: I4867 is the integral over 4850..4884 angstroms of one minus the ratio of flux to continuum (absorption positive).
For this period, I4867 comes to 1.7 angstroms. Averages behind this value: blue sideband 24.4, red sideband 24.3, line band 23.1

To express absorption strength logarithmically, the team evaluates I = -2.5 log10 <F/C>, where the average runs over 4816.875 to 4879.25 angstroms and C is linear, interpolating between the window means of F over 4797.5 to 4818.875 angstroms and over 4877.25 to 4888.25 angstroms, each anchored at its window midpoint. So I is 0.03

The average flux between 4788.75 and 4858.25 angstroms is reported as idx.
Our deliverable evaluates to 24.6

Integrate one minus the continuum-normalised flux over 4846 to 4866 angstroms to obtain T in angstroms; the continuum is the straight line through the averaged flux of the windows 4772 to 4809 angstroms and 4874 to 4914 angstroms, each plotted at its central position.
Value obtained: 0.96 angstroms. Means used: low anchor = 24.8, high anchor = 24.5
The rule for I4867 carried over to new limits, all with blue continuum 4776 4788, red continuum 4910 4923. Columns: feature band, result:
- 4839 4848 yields -0.1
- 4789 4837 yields -2.7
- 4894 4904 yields -0.7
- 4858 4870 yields 0.3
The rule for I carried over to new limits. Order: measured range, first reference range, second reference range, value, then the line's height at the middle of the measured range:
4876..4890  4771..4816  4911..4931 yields 0.02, 24.1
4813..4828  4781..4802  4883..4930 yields -0.05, 24.3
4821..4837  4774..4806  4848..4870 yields -0.06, 23.8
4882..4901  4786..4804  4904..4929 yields 0.00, 24.3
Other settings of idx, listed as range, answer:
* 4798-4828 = 25.3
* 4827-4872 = 23.7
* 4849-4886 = 23.1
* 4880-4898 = 24.1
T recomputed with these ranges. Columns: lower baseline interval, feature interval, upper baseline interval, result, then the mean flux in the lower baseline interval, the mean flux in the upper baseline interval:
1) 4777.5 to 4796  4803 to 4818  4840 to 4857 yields -0.79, 24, 23.6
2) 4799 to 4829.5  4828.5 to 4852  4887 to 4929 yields 0.64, 25.2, 24.4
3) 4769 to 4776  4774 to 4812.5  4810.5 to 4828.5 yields 1.09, 25.3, 25.4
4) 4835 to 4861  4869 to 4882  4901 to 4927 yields 0.45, 23.7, 24.2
